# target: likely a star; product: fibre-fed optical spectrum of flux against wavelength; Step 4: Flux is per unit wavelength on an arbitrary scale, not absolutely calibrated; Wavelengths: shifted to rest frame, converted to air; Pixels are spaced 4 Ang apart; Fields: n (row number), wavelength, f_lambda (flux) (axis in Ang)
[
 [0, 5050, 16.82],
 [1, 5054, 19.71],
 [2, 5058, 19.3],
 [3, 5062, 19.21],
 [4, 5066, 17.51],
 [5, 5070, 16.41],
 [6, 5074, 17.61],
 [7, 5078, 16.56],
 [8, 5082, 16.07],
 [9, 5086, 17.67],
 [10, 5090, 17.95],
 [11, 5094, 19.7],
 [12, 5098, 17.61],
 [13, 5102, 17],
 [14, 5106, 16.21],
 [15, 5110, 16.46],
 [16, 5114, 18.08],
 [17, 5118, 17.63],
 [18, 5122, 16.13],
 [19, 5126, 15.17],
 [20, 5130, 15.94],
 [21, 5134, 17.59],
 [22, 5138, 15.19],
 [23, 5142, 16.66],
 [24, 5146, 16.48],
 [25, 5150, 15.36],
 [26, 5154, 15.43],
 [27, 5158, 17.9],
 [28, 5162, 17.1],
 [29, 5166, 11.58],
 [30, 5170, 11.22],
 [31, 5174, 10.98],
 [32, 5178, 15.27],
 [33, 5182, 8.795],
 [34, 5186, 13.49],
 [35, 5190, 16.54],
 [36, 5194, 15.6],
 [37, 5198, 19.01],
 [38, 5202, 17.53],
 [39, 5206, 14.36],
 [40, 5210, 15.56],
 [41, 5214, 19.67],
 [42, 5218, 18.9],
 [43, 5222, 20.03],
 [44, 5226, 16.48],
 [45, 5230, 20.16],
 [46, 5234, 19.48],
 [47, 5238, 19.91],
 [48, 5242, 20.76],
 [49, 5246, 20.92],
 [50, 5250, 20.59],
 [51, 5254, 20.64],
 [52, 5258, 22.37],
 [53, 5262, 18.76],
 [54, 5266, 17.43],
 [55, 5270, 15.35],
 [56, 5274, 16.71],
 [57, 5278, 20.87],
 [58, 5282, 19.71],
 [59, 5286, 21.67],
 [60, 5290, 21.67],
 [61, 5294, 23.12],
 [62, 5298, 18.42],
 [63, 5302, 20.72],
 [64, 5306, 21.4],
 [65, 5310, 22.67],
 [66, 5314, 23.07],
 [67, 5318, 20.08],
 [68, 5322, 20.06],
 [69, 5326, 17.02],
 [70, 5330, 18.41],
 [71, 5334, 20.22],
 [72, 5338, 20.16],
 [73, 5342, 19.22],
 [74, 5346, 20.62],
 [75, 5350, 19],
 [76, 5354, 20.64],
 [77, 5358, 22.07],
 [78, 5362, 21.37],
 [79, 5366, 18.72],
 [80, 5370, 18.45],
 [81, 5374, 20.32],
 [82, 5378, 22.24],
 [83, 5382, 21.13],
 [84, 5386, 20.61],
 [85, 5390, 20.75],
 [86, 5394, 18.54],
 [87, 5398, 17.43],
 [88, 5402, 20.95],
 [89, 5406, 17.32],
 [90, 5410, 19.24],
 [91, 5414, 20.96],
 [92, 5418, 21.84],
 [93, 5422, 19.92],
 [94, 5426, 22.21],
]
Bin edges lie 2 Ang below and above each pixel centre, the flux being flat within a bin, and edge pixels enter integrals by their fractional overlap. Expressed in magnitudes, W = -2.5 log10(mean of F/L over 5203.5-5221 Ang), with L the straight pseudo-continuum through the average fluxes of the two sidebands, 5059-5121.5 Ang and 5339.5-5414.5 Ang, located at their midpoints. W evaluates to 0.07 mag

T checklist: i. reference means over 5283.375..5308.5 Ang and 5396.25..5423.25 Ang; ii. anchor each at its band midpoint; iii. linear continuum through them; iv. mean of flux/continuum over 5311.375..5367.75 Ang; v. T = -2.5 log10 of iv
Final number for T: 0.03 mag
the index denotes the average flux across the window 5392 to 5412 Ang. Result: 18.7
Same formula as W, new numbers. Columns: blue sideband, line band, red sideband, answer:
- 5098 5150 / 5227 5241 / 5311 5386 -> -0.08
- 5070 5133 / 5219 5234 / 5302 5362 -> -0.01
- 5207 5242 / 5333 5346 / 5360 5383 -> 0.00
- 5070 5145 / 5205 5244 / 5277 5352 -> 0.02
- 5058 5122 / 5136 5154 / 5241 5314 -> 0.15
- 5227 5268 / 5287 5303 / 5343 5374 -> -0.05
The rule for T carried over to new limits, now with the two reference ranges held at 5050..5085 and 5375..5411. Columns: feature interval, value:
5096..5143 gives 0.09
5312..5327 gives -0.05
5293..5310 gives -0.09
